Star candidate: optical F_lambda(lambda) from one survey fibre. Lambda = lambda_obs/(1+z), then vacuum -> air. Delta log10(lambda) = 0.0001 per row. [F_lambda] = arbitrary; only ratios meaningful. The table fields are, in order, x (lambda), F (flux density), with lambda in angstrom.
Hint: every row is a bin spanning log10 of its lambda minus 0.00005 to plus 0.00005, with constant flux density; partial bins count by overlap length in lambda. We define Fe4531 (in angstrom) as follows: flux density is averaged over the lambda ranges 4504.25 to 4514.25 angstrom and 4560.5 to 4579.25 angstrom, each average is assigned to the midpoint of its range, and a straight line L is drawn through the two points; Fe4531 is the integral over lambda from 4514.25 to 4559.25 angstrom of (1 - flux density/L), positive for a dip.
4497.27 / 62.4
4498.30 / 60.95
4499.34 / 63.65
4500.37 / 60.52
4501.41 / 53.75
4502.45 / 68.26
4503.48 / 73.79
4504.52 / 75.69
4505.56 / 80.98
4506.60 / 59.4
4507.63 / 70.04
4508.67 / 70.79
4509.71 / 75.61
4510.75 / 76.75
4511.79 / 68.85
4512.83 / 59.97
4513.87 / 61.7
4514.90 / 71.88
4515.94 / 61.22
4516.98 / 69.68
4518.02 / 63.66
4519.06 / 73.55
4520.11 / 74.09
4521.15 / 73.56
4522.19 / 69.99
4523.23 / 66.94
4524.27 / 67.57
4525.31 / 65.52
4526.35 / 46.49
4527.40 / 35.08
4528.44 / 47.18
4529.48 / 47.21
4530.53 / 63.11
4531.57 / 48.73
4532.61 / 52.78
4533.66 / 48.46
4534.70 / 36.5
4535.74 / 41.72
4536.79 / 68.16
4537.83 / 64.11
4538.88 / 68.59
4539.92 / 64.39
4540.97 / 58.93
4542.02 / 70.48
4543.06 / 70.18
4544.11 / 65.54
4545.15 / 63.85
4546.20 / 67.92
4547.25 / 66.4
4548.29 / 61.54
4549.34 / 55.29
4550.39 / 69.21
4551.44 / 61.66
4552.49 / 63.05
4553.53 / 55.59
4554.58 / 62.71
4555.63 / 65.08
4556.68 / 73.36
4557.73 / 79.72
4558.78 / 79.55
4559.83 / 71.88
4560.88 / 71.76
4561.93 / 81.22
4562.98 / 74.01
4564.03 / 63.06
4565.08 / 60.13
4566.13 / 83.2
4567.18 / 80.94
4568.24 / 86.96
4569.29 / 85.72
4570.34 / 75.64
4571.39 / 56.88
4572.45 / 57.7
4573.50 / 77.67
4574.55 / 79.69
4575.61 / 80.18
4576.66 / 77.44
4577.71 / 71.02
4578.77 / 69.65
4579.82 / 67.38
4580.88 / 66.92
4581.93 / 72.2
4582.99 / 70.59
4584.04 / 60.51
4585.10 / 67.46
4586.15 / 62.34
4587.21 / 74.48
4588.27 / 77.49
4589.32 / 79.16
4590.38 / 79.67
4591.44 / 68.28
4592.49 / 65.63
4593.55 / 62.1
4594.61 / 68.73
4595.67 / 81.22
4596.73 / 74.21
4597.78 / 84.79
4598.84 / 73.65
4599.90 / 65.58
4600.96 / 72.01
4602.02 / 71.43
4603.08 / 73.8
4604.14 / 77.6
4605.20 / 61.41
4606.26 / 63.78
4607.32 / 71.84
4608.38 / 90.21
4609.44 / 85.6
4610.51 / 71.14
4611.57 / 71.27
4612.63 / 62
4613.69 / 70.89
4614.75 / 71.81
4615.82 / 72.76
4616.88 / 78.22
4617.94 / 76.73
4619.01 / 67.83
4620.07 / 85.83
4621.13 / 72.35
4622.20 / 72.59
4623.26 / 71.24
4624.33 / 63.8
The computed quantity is 6.0 angstrom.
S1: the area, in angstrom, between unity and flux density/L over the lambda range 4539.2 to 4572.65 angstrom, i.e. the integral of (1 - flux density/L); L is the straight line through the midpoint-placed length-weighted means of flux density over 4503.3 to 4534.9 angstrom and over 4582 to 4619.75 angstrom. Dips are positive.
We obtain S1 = -0.8 angstrom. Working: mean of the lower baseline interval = 63.3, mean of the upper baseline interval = 72.3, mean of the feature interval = 69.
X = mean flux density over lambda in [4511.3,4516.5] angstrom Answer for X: 64.8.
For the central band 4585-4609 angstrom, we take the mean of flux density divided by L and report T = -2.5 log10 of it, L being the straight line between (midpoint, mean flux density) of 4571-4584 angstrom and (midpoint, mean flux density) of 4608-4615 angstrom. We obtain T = 0.002 mag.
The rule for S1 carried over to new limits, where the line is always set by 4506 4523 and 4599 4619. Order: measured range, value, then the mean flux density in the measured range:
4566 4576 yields -0.7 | 76.1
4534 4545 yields 1.4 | 60.8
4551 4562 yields 0.2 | 69.2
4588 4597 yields -0.1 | 72.8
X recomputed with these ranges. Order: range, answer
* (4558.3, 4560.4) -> 75.5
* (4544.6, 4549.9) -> 63.1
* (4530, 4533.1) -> 54.9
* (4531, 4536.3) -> 46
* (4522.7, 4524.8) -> 67.4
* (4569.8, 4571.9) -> 66.6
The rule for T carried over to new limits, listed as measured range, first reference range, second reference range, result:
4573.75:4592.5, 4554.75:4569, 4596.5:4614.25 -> 0.028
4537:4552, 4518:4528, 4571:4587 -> 0.013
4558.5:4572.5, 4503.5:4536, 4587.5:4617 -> -0.086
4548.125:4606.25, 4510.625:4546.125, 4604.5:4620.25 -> -0.046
